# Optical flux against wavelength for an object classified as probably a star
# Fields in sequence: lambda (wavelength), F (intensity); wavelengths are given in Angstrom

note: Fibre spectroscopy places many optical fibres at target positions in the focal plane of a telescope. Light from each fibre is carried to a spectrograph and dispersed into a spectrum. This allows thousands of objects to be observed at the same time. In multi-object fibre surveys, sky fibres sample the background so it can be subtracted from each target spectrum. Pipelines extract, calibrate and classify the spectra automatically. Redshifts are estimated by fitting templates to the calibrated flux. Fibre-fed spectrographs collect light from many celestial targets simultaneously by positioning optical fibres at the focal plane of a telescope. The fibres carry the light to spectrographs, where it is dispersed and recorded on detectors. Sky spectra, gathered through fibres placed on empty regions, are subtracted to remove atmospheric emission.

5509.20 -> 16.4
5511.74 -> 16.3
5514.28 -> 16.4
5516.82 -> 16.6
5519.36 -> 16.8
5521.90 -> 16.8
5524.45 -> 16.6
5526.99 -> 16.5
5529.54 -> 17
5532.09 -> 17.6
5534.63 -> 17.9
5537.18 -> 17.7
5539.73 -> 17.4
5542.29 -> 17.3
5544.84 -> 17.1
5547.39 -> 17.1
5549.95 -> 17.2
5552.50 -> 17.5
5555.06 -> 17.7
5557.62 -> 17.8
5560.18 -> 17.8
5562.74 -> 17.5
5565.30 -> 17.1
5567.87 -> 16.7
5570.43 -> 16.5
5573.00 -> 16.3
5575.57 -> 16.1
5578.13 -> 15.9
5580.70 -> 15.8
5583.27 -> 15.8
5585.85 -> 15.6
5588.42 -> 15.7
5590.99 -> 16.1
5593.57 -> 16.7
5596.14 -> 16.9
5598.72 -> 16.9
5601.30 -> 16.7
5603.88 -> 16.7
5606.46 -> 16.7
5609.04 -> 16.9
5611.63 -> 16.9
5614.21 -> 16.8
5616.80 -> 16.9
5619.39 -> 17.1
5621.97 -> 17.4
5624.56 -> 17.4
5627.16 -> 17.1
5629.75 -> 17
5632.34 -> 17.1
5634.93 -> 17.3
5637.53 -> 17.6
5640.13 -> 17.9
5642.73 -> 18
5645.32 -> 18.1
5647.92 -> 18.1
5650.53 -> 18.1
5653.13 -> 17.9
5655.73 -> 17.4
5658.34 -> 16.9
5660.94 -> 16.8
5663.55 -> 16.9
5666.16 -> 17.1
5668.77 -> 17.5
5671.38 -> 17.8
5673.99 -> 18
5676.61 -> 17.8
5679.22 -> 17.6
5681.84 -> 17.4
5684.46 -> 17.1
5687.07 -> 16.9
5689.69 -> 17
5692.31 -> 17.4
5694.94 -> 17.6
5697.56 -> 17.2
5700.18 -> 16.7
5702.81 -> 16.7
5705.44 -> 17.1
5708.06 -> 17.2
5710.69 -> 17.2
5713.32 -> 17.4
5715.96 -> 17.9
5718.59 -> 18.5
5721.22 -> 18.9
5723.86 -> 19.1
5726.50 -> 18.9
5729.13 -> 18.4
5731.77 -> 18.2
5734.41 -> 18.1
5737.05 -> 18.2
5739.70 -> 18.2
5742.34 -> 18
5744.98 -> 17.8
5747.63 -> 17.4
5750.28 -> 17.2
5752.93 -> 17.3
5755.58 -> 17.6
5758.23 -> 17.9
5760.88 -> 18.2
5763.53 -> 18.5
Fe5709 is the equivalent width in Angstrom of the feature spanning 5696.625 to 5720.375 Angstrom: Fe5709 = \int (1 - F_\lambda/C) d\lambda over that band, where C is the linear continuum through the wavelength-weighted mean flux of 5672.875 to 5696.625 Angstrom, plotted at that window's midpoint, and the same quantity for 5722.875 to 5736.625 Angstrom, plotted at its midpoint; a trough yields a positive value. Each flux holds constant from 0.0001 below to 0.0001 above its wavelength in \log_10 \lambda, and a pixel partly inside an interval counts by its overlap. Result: 0.8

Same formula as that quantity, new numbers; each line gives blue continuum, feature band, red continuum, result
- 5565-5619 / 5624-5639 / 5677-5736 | -0.33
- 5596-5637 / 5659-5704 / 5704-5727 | 0.97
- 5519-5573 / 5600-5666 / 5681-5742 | 0.79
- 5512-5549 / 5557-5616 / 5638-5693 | 2.19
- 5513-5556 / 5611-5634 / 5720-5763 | 0.59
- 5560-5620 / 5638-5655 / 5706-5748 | -0.78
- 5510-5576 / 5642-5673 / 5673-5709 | -0.60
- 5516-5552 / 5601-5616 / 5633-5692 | 0.48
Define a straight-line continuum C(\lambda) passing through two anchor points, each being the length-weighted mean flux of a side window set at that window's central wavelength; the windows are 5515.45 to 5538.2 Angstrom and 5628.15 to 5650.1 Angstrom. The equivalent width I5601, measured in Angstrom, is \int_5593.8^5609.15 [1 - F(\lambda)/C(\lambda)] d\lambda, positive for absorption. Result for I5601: 0.6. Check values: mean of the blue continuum 17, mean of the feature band 16.8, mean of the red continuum 17.6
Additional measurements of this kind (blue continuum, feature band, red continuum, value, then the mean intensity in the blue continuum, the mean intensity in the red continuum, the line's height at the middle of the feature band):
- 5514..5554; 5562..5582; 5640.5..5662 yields 1.0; 17.1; 17.7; 17.3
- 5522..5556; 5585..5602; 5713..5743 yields 1.2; 17.3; 18.4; 17.6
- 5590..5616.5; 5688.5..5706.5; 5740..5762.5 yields 0.3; 16.7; 17.7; 17.4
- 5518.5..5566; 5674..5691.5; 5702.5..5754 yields 0.4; 17.3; 17.9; 17.8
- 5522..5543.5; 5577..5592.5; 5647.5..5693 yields 1.3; 17.2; 17.4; 17.3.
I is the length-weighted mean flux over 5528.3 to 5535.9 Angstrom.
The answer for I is 17.5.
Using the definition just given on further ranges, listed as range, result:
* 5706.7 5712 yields 17.2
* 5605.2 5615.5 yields 16.8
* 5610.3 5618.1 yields 16.8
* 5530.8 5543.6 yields 17.6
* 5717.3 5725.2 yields 18.8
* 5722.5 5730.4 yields 18.8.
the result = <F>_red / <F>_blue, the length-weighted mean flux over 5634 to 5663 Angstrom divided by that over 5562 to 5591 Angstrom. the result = 1.1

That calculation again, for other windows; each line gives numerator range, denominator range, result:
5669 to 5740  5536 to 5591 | 1.05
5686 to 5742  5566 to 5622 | 1.08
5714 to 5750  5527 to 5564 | 1.05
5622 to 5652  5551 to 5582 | 1.04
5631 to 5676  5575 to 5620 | 1.07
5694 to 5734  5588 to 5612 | 1.07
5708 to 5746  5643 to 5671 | 1.04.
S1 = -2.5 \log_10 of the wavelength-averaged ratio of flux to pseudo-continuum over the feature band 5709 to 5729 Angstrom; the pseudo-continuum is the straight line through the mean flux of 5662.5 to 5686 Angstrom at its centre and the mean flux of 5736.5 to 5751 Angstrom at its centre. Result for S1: -0.03 mag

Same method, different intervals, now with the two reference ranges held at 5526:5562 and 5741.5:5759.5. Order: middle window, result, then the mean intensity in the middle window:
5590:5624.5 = 0.04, 16.9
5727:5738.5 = -0.04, 18.3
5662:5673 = 0.01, 17.3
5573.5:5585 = 0.10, 15.9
